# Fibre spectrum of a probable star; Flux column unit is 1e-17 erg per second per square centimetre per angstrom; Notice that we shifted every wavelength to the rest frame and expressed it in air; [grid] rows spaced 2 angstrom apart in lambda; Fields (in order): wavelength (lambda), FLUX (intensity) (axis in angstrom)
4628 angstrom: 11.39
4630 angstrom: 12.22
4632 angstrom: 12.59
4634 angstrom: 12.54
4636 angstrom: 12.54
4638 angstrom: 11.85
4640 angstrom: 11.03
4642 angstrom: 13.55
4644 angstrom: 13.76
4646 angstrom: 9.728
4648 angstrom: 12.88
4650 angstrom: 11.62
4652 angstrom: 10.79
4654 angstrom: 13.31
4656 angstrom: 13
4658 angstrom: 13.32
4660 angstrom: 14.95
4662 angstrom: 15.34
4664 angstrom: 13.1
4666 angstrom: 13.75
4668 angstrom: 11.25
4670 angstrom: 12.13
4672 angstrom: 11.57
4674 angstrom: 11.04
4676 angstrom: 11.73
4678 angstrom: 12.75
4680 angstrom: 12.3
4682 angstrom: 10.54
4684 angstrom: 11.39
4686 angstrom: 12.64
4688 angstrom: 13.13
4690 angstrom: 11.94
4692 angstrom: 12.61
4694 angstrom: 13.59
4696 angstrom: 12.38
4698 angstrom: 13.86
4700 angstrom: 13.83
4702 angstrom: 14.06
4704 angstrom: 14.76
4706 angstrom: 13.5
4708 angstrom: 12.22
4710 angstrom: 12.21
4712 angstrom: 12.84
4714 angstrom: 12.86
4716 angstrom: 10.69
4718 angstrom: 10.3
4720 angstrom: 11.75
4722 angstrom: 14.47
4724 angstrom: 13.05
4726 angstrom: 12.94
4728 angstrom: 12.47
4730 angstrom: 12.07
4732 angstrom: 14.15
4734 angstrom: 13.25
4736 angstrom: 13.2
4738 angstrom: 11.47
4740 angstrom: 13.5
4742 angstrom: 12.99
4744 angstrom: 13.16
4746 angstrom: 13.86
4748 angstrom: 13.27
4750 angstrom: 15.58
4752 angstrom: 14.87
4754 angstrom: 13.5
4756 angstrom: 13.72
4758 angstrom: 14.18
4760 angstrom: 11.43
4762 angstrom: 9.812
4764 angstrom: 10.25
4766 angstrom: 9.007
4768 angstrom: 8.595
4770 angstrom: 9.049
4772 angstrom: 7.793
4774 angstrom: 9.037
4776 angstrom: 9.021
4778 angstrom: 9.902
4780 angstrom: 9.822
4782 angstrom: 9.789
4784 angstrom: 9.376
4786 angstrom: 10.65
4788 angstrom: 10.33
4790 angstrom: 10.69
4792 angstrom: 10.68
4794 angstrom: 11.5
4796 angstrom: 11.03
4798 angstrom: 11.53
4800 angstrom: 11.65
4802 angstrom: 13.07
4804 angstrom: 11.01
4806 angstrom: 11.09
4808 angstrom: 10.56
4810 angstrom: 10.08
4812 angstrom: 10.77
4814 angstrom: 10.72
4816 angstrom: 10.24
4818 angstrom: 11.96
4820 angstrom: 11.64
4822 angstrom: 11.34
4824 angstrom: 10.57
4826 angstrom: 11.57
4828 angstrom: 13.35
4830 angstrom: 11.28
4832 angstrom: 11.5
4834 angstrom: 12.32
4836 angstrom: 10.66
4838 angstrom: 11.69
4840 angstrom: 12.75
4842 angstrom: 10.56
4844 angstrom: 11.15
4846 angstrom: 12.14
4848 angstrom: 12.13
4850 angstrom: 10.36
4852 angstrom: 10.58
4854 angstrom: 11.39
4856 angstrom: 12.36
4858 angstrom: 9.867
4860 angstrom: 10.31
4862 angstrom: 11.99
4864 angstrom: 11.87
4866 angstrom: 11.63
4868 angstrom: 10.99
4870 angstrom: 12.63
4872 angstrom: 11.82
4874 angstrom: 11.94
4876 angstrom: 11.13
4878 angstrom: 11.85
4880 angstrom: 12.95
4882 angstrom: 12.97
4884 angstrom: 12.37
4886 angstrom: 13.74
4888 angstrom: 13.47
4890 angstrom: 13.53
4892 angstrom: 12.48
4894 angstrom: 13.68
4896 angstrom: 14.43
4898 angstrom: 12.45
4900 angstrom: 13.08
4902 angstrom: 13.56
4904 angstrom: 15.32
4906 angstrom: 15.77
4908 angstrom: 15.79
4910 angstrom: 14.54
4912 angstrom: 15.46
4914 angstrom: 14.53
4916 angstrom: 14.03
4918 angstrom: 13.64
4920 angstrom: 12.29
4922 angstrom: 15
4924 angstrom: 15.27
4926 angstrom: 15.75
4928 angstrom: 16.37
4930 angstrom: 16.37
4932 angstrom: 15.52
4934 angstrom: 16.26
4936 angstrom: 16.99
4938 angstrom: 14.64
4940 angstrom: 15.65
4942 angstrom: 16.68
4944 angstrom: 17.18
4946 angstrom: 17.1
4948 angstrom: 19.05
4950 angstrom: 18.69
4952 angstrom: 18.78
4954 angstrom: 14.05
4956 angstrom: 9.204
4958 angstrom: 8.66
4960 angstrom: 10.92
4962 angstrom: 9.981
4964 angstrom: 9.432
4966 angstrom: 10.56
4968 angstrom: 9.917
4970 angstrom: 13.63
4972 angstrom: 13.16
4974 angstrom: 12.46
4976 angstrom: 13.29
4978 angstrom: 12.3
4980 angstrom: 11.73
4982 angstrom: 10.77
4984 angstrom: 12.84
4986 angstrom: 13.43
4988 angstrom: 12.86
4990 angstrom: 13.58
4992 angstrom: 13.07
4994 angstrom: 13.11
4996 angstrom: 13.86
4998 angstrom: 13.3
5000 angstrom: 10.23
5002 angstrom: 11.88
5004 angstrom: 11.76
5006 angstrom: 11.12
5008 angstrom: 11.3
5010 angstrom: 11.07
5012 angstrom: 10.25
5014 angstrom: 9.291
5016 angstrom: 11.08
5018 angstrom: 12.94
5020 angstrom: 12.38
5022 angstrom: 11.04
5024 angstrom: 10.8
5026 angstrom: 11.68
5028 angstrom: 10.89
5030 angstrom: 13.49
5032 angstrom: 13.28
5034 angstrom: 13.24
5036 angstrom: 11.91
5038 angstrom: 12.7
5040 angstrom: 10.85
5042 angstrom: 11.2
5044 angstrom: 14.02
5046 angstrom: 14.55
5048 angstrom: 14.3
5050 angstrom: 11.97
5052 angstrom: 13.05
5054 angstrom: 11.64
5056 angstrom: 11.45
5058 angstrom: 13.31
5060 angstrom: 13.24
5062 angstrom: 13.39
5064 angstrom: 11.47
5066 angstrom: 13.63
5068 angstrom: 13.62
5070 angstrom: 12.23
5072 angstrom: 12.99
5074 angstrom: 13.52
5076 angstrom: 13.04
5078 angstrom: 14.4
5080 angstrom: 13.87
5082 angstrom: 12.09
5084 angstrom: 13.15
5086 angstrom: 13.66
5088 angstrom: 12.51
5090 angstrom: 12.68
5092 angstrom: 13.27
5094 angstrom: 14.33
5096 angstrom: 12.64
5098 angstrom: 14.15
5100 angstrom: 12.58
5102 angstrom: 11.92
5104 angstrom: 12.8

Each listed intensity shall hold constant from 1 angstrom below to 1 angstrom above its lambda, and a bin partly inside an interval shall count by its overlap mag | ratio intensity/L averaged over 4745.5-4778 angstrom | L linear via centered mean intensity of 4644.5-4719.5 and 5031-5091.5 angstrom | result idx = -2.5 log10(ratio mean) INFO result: 0.11 mag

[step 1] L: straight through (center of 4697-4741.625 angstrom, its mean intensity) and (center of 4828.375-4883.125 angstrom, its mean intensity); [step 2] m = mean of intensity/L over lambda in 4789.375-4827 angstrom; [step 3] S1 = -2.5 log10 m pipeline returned 0.08 mag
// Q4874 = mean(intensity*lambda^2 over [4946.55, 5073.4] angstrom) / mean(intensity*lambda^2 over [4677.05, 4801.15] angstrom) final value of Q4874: 1.2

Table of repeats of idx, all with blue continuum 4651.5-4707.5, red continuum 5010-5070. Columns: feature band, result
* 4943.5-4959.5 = -0.22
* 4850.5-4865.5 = 0.13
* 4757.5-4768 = 0.20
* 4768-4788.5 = 0.32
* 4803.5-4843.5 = 0.12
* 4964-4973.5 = 0.07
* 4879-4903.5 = -0.06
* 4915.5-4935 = -0.21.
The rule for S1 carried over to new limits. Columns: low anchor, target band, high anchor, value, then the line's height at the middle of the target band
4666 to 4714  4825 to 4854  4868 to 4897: 0.10 mag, 12.7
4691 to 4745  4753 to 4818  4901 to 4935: 0.27 mag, 13.6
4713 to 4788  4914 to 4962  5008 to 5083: -0.23 mag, 12.2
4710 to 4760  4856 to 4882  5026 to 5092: 0.11 mag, 13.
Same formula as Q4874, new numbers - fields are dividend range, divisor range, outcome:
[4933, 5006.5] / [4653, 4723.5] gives 1.18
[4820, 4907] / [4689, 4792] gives 1.07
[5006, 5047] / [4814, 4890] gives 1.09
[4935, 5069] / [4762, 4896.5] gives 1.22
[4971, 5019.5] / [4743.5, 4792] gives 1.20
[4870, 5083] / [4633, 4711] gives 1.18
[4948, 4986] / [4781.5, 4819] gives 1.22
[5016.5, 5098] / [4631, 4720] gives 1.19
